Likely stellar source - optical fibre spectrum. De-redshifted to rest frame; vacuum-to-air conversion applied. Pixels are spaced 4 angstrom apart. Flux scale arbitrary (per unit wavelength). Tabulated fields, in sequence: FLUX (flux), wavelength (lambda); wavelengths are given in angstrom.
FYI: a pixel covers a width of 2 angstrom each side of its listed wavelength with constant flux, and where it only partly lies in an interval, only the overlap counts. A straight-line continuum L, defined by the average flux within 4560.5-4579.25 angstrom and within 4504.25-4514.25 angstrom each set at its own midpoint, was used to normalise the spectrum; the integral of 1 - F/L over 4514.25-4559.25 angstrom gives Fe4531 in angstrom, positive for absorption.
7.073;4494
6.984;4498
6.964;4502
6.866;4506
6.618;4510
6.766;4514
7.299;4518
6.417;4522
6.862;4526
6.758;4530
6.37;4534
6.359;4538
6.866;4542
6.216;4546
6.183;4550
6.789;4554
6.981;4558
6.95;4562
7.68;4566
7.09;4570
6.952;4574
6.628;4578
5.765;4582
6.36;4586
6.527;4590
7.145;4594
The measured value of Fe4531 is 1.6 angstrom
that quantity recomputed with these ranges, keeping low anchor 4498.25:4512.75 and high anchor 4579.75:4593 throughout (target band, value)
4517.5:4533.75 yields -0.1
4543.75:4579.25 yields -2.1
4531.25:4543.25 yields 0.2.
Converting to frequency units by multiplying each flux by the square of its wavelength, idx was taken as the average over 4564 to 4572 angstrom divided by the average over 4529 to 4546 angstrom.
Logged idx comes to 1.15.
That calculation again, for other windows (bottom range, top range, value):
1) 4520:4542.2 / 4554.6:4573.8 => 1.10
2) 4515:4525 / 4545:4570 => 1.02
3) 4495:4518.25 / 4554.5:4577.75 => 1.05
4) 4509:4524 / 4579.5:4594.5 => 0.97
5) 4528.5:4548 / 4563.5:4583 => 1.07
